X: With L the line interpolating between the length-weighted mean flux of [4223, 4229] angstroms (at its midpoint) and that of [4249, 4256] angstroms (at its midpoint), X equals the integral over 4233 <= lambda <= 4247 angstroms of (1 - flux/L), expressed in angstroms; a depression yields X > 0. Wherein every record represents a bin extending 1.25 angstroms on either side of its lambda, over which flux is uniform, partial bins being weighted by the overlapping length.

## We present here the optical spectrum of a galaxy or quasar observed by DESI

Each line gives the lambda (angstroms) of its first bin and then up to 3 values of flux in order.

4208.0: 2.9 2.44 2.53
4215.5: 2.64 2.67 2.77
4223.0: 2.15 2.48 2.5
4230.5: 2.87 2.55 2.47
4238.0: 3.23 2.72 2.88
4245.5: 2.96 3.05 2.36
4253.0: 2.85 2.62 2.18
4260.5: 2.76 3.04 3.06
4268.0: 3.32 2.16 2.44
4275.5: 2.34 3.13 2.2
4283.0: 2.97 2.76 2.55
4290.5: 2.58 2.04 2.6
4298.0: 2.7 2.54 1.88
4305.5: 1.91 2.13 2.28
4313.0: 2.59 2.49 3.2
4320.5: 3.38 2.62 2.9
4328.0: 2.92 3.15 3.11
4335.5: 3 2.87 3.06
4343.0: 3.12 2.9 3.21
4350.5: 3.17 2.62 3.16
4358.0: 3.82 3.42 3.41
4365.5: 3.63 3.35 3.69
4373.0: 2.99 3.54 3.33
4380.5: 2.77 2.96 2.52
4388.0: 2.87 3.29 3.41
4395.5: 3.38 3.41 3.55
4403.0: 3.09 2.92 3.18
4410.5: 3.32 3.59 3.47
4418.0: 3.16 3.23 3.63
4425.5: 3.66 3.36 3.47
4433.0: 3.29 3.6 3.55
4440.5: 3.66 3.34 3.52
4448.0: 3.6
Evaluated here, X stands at -1.7 angstroms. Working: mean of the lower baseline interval 2.42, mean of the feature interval 2.83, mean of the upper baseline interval 2.62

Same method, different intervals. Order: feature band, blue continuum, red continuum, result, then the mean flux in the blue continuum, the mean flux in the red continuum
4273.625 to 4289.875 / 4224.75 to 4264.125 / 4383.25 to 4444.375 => 1.2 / 2.72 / 3.33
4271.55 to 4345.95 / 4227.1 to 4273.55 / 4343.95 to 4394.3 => 7.5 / 2.74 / 3.2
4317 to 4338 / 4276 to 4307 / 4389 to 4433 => -2.1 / 2.48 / 3.36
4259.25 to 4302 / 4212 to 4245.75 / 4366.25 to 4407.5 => 2.8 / 2.67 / 3.2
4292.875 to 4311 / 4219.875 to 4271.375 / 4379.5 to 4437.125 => 4.0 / 2.72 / 3.27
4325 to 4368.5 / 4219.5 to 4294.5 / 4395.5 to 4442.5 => -1.2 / 2.67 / 3.4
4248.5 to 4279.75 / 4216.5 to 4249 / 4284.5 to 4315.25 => -1.6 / 2.71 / 2.38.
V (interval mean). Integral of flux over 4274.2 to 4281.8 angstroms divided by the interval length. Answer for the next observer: 2.56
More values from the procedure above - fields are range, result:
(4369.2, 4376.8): 3.41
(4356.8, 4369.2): 3.53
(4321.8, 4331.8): 2.9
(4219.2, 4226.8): 2.47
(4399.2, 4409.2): 3.19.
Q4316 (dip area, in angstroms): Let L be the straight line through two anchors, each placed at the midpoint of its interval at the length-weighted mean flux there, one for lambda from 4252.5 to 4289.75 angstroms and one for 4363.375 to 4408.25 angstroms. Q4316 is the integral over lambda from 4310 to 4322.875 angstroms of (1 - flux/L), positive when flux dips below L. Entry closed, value 0.4 angstroms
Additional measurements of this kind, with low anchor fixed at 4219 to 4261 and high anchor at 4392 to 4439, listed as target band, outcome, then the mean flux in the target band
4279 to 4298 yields 2.11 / 2.55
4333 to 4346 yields 0.28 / 3.01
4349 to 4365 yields -0.70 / 3.28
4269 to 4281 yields 1.38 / 2.49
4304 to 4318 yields 2.86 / 2.35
